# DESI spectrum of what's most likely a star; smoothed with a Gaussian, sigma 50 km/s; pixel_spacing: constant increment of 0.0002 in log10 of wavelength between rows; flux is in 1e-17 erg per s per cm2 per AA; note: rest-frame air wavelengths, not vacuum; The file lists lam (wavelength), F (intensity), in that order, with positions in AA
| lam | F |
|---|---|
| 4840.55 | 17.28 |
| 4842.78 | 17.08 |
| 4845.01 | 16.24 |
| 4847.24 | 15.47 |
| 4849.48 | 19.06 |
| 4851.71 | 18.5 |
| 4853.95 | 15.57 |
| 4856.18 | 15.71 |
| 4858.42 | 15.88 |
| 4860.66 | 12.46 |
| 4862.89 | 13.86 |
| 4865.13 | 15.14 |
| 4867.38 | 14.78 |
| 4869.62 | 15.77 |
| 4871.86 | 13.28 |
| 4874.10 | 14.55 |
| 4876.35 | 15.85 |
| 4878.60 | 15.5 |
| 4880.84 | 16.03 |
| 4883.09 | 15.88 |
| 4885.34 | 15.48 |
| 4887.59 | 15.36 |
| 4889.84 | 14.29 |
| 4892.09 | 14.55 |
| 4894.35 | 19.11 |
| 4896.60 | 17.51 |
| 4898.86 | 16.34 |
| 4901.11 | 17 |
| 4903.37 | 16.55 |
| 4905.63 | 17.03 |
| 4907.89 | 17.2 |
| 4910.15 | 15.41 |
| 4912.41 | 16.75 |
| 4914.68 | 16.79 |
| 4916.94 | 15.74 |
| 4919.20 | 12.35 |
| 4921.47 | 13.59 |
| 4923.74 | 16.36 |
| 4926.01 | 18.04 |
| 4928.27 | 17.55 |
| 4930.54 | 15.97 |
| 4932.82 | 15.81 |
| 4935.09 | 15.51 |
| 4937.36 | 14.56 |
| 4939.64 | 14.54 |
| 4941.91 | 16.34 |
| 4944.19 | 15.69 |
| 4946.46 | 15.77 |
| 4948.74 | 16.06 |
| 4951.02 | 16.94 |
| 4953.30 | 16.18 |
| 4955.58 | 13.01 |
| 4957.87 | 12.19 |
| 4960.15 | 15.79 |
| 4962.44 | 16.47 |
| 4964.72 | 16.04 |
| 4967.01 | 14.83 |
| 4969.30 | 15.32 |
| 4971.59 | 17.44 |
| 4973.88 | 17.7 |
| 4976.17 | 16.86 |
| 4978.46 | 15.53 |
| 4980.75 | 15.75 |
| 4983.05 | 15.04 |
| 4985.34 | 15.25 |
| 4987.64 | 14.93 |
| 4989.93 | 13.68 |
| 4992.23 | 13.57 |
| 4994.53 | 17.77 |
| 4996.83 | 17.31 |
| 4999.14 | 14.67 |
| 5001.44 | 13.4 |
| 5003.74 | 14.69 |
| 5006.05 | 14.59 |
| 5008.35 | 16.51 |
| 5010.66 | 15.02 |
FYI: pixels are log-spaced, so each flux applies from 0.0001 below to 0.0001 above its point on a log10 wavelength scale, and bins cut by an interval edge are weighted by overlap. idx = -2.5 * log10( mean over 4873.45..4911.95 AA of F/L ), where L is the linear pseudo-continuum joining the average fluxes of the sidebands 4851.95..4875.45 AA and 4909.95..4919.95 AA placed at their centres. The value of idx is -0.06 mag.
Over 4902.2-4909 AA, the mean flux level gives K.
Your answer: 16.9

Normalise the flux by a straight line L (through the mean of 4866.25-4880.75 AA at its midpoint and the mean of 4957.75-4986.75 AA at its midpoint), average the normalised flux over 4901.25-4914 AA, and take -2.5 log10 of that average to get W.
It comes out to -0.089 mag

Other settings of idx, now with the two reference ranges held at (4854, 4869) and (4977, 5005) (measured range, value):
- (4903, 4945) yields -0.07 mag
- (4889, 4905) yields -0.12 mag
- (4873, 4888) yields -0.05 mag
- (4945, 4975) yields -0.04 mag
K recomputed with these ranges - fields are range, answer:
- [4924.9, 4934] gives 16.8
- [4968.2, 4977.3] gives 16.8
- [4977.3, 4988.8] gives 15.3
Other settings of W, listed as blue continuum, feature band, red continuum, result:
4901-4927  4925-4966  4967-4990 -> 0.016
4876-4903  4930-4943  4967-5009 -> 0.028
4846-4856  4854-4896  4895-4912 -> 0.113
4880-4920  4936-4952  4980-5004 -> -0.005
